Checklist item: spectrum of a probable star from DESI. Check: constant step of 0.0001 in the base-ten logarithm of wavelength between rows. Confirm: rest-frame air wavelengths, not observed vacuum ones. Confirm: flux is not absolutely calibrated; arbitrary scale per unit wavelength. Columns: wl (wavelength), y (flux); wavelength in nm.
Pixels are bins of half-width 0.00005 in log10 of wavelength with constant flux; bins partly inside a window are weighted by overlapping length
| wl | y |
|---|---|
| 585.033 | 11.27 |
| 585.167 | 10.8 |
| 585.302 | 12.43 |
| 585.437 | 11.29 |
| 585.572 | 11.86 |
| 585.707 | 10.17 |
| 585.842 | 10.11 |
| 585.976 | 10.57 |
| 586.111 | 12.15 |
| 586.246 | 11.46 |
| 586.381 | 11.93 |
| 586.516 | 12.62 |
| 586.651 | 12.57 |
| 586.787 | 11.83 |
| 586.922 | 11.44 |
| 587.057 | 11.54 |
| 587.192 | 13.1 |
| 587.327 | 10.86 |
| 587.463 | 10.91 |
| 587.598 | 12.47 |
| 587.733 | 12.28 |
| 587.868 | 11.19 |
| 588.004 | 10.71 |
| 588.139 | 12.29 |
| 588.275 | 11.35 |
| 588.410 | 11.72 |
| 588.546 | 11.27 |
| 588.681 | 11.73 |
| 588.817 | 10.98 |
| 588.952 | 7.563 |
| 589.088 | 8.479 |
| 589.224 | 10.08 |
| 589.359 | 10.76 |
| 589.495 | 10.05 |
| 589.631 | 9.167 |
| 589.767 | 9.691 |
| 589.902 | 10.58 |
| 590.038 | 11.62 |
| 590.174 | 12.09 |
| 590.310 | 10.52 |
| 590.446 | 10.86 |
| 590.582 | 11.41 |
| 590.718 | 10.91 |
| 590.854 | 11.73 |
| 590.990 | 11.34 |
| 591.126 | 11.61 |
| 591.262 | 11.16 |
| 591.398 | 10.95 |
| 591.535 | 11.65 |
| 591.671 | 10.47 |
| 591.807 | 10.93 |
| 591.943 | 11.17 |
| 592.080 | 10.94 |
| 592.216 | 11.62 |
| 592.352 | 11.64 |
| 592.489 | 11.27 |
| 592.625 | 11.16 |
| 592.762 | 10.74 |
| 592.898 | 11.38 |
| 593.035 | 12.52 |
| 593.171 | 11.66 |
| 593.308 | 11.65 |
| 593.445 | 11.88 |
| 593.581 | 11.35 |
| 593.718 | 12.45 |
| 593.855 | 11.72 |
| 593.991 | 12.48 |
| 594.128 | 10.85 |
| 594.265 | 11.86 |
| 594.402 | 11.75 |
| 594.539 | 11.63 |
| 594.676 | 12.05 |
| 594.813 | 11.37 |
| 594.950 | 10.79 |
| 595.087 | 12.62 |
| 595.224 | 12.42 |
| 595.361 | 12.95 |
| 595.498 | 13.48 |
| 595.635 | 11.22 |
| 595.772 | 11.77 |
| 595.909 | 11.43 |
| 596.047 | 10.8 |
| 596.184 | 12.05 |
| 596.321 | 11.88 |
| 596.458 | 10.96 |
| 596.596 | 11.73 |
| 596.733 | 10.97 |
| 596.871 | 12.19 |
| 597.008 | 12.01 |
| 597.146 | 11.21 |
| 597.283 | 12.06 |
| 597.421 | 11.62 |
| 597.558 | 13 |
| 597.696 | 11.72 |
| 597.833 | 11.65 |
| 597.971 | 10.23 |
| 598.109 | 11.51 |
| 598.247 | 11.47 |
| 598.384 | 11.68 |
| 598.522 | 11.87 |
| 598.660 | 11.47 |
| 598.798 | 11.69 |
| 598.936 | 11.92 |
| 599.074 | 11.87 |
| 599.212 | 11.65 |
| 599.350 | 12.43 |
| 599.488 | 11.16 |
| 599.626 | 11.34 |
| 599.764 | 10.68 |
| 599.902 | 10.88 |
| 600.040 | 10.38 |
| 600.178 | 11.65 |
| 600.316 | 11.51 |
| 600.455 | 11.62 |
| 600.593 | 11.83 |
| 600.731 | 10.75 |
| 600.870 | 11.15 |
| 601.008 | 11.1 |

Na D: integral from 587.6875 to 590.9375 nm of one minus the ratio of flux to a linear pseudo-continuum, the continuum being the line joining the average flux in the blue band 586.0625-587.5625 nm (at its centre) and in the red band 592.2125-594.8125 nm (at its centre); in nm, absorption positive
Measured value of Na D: 0.28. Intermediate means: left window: 11.9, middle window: 10.8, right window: 11.7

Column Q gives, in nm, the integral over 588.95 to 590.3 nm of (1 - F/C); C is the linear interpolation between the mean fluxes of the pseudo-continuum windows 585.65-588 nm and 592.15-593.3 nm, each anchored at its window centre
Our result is 0.163 nm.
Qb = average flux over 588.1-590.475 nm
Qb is 10.6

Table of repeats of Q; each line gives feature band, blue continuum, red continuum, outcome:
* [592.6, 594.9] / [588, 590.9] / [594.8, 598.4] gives -0.07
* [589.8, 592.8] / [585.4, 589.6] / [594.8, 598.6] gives 0.06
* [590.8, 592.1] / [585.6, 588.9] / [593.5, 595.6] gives 0.07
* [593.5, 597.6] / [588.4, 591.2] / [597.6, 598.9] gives -0.21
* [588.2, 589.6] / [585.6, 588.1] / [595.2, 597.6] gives 0.15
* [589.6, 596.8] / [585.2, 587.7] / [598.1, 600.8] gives 0.05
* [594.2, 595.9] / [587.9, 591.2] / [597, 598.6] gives -0.09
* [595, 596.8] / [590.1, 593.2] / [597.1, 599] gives -0.05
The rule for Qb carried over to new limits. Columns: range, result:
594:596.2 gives 11.8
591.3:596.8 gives 11.6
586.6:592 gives 11.1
